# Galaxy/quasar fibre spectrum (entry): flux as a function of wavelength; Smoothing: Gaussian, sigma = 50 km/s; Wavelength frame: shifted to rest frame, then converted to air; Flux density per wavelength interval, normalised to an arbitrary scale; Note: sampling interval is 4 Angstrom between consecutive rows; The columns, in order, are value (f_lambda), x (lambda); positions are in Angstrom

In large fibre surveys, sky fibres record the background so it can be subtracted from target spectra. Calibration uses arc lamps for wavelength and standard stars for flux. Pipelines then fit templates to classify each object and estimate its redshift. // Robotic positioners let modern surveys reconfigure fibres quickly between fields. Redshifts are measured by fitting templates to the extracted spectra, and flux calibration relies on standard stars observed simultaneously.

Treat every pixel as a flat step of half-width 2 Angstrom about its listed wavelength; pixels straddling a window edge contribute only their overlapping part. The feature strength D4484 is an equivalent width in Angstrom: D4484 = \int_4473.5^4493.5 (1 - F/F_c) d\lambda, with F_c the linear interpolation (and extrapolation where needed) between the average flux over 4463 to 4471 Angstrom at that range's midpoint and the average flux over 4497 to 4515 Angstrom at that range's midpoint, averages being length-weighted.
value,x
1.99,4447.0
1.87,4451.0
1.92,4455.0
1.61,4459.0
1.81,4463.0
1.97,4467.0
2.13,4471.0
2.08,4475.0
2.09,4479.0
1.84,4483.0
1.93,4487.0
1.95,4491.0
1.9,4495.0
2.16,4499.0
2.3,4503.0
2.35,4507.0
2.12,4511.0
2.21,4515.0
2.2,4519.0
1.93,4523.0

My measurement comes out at 1.0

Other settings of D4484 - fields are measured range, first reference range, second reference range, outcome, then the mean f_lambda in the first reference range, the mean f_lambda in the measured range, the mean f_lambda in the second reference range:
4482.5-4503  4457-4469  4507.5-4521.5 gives 0.3 Angstrom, 1.8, 2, 2.19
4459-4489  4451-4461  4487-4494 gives -1.4 Angstrom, 1.79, 1.95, 1.94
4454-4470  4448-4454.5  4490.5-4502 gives 0.8 Angstrom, 1.9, 1.84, 2.04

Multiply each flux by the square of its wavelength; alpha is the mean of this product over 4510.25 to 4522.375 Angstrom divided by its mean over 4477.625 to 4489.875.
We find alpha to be 1.1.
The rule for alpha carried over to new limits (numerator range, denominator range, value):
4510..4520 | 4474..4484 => 1.10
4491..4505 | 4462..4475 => 1.06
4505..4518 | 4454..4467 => 1.27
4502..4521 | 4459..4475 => 1.17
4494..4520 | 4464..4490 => 1.11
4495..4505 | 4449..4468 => 1.21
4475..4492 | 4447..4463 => 1.09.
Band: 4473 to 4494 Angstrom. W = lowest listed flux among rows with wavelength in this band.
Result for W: 1.84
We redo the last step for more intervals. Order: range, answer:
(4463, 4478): 1.81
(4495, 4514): 1.9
